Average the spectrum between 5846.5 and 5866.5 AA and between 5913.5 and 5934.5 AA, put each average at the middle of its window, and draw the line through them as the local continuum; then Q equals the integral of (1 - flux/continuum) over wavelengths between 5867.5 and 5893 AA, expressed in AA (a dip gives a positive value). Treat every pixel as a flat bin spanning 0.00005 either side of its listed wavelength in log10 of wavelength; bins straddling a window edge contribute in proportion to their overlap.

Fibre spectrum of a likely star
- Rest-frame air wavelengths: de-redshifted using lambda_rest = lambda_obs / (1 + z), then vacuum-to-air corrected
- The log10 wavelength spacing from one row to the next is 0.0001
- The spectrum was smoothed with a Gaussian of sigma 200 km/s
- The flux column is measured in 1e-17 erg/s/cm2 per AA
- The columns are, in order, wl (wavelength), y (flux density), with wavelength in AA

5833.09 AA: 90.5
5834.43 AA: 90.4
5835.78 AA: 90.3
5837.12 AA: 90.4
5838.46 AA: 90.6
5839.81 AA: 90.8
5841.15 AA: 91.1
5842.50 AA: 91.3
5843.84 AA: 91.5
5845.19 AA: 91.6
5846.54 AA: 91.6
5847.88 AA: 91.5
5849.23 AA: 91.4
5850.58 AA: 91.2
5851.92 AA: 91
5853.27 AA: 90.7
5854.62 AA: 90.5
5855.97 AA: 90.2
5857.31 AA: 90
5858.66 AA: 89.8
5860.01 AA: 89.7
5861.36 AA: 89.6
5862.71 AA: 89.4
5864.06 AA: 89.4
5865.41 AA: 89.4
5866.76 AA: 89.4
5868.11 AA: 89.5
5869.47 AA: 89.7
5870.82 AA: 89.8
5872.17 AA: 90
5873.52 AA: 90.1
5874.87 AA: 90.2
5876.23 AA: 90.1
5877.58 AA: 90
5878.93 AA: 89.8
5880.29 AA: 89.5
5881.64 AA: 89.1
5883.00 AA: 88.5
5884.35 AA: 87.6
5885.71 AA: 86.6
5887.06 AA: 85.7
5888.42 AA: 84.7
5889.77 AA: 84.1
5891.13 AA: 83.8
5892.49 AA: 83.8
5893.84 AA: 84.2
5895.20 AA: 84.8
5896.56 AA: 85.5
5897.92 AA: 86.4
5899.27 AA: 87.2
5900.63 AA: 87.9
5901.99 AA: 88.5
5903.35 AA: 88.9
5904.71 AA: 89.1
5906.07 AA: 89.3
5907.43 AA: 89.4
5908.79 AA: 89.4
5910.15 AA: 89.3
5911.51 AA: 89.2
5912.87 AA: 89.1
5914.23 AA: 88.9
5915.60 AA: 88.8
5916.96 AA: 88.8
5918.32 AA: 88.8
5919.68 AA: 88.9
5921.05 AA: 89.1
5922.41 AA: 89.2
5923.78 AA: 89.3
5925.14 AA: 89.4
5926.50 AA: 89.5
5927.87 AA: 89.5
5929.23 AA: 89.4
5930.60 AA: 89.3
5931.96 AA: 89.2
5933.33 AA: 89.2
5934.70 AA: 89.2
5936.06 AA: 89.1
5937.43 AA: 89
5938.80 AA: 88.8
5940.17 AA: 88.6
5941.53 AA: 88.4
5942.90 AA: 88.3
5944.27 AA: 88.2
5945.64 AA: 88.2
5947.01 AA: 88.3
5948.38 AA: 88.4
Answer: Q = 0.5 AA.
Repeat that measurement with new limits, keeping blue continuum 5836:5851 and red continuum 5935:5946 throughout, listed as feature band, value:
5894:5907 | 0.3 AA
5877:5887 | 0.2 AA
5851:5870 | 0.2 AA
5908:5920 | 0.0 AA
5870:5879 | 0.0 AA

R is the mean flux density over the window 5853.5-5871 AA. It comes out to 89.7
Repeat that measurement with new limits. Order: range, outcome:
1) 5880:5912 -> 87.2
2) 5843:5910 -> 88.8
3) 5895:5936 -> 88.7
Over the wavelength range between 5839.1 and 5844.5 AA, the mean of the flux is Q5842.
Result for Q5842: 91.2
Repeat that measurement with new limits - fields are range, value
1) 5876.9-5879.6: 90.1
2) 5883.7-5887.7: 86.6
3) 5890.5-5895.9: 84.1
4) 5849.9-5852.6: 91.2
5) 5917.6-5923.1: 88.9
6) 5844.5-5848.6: 91.4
